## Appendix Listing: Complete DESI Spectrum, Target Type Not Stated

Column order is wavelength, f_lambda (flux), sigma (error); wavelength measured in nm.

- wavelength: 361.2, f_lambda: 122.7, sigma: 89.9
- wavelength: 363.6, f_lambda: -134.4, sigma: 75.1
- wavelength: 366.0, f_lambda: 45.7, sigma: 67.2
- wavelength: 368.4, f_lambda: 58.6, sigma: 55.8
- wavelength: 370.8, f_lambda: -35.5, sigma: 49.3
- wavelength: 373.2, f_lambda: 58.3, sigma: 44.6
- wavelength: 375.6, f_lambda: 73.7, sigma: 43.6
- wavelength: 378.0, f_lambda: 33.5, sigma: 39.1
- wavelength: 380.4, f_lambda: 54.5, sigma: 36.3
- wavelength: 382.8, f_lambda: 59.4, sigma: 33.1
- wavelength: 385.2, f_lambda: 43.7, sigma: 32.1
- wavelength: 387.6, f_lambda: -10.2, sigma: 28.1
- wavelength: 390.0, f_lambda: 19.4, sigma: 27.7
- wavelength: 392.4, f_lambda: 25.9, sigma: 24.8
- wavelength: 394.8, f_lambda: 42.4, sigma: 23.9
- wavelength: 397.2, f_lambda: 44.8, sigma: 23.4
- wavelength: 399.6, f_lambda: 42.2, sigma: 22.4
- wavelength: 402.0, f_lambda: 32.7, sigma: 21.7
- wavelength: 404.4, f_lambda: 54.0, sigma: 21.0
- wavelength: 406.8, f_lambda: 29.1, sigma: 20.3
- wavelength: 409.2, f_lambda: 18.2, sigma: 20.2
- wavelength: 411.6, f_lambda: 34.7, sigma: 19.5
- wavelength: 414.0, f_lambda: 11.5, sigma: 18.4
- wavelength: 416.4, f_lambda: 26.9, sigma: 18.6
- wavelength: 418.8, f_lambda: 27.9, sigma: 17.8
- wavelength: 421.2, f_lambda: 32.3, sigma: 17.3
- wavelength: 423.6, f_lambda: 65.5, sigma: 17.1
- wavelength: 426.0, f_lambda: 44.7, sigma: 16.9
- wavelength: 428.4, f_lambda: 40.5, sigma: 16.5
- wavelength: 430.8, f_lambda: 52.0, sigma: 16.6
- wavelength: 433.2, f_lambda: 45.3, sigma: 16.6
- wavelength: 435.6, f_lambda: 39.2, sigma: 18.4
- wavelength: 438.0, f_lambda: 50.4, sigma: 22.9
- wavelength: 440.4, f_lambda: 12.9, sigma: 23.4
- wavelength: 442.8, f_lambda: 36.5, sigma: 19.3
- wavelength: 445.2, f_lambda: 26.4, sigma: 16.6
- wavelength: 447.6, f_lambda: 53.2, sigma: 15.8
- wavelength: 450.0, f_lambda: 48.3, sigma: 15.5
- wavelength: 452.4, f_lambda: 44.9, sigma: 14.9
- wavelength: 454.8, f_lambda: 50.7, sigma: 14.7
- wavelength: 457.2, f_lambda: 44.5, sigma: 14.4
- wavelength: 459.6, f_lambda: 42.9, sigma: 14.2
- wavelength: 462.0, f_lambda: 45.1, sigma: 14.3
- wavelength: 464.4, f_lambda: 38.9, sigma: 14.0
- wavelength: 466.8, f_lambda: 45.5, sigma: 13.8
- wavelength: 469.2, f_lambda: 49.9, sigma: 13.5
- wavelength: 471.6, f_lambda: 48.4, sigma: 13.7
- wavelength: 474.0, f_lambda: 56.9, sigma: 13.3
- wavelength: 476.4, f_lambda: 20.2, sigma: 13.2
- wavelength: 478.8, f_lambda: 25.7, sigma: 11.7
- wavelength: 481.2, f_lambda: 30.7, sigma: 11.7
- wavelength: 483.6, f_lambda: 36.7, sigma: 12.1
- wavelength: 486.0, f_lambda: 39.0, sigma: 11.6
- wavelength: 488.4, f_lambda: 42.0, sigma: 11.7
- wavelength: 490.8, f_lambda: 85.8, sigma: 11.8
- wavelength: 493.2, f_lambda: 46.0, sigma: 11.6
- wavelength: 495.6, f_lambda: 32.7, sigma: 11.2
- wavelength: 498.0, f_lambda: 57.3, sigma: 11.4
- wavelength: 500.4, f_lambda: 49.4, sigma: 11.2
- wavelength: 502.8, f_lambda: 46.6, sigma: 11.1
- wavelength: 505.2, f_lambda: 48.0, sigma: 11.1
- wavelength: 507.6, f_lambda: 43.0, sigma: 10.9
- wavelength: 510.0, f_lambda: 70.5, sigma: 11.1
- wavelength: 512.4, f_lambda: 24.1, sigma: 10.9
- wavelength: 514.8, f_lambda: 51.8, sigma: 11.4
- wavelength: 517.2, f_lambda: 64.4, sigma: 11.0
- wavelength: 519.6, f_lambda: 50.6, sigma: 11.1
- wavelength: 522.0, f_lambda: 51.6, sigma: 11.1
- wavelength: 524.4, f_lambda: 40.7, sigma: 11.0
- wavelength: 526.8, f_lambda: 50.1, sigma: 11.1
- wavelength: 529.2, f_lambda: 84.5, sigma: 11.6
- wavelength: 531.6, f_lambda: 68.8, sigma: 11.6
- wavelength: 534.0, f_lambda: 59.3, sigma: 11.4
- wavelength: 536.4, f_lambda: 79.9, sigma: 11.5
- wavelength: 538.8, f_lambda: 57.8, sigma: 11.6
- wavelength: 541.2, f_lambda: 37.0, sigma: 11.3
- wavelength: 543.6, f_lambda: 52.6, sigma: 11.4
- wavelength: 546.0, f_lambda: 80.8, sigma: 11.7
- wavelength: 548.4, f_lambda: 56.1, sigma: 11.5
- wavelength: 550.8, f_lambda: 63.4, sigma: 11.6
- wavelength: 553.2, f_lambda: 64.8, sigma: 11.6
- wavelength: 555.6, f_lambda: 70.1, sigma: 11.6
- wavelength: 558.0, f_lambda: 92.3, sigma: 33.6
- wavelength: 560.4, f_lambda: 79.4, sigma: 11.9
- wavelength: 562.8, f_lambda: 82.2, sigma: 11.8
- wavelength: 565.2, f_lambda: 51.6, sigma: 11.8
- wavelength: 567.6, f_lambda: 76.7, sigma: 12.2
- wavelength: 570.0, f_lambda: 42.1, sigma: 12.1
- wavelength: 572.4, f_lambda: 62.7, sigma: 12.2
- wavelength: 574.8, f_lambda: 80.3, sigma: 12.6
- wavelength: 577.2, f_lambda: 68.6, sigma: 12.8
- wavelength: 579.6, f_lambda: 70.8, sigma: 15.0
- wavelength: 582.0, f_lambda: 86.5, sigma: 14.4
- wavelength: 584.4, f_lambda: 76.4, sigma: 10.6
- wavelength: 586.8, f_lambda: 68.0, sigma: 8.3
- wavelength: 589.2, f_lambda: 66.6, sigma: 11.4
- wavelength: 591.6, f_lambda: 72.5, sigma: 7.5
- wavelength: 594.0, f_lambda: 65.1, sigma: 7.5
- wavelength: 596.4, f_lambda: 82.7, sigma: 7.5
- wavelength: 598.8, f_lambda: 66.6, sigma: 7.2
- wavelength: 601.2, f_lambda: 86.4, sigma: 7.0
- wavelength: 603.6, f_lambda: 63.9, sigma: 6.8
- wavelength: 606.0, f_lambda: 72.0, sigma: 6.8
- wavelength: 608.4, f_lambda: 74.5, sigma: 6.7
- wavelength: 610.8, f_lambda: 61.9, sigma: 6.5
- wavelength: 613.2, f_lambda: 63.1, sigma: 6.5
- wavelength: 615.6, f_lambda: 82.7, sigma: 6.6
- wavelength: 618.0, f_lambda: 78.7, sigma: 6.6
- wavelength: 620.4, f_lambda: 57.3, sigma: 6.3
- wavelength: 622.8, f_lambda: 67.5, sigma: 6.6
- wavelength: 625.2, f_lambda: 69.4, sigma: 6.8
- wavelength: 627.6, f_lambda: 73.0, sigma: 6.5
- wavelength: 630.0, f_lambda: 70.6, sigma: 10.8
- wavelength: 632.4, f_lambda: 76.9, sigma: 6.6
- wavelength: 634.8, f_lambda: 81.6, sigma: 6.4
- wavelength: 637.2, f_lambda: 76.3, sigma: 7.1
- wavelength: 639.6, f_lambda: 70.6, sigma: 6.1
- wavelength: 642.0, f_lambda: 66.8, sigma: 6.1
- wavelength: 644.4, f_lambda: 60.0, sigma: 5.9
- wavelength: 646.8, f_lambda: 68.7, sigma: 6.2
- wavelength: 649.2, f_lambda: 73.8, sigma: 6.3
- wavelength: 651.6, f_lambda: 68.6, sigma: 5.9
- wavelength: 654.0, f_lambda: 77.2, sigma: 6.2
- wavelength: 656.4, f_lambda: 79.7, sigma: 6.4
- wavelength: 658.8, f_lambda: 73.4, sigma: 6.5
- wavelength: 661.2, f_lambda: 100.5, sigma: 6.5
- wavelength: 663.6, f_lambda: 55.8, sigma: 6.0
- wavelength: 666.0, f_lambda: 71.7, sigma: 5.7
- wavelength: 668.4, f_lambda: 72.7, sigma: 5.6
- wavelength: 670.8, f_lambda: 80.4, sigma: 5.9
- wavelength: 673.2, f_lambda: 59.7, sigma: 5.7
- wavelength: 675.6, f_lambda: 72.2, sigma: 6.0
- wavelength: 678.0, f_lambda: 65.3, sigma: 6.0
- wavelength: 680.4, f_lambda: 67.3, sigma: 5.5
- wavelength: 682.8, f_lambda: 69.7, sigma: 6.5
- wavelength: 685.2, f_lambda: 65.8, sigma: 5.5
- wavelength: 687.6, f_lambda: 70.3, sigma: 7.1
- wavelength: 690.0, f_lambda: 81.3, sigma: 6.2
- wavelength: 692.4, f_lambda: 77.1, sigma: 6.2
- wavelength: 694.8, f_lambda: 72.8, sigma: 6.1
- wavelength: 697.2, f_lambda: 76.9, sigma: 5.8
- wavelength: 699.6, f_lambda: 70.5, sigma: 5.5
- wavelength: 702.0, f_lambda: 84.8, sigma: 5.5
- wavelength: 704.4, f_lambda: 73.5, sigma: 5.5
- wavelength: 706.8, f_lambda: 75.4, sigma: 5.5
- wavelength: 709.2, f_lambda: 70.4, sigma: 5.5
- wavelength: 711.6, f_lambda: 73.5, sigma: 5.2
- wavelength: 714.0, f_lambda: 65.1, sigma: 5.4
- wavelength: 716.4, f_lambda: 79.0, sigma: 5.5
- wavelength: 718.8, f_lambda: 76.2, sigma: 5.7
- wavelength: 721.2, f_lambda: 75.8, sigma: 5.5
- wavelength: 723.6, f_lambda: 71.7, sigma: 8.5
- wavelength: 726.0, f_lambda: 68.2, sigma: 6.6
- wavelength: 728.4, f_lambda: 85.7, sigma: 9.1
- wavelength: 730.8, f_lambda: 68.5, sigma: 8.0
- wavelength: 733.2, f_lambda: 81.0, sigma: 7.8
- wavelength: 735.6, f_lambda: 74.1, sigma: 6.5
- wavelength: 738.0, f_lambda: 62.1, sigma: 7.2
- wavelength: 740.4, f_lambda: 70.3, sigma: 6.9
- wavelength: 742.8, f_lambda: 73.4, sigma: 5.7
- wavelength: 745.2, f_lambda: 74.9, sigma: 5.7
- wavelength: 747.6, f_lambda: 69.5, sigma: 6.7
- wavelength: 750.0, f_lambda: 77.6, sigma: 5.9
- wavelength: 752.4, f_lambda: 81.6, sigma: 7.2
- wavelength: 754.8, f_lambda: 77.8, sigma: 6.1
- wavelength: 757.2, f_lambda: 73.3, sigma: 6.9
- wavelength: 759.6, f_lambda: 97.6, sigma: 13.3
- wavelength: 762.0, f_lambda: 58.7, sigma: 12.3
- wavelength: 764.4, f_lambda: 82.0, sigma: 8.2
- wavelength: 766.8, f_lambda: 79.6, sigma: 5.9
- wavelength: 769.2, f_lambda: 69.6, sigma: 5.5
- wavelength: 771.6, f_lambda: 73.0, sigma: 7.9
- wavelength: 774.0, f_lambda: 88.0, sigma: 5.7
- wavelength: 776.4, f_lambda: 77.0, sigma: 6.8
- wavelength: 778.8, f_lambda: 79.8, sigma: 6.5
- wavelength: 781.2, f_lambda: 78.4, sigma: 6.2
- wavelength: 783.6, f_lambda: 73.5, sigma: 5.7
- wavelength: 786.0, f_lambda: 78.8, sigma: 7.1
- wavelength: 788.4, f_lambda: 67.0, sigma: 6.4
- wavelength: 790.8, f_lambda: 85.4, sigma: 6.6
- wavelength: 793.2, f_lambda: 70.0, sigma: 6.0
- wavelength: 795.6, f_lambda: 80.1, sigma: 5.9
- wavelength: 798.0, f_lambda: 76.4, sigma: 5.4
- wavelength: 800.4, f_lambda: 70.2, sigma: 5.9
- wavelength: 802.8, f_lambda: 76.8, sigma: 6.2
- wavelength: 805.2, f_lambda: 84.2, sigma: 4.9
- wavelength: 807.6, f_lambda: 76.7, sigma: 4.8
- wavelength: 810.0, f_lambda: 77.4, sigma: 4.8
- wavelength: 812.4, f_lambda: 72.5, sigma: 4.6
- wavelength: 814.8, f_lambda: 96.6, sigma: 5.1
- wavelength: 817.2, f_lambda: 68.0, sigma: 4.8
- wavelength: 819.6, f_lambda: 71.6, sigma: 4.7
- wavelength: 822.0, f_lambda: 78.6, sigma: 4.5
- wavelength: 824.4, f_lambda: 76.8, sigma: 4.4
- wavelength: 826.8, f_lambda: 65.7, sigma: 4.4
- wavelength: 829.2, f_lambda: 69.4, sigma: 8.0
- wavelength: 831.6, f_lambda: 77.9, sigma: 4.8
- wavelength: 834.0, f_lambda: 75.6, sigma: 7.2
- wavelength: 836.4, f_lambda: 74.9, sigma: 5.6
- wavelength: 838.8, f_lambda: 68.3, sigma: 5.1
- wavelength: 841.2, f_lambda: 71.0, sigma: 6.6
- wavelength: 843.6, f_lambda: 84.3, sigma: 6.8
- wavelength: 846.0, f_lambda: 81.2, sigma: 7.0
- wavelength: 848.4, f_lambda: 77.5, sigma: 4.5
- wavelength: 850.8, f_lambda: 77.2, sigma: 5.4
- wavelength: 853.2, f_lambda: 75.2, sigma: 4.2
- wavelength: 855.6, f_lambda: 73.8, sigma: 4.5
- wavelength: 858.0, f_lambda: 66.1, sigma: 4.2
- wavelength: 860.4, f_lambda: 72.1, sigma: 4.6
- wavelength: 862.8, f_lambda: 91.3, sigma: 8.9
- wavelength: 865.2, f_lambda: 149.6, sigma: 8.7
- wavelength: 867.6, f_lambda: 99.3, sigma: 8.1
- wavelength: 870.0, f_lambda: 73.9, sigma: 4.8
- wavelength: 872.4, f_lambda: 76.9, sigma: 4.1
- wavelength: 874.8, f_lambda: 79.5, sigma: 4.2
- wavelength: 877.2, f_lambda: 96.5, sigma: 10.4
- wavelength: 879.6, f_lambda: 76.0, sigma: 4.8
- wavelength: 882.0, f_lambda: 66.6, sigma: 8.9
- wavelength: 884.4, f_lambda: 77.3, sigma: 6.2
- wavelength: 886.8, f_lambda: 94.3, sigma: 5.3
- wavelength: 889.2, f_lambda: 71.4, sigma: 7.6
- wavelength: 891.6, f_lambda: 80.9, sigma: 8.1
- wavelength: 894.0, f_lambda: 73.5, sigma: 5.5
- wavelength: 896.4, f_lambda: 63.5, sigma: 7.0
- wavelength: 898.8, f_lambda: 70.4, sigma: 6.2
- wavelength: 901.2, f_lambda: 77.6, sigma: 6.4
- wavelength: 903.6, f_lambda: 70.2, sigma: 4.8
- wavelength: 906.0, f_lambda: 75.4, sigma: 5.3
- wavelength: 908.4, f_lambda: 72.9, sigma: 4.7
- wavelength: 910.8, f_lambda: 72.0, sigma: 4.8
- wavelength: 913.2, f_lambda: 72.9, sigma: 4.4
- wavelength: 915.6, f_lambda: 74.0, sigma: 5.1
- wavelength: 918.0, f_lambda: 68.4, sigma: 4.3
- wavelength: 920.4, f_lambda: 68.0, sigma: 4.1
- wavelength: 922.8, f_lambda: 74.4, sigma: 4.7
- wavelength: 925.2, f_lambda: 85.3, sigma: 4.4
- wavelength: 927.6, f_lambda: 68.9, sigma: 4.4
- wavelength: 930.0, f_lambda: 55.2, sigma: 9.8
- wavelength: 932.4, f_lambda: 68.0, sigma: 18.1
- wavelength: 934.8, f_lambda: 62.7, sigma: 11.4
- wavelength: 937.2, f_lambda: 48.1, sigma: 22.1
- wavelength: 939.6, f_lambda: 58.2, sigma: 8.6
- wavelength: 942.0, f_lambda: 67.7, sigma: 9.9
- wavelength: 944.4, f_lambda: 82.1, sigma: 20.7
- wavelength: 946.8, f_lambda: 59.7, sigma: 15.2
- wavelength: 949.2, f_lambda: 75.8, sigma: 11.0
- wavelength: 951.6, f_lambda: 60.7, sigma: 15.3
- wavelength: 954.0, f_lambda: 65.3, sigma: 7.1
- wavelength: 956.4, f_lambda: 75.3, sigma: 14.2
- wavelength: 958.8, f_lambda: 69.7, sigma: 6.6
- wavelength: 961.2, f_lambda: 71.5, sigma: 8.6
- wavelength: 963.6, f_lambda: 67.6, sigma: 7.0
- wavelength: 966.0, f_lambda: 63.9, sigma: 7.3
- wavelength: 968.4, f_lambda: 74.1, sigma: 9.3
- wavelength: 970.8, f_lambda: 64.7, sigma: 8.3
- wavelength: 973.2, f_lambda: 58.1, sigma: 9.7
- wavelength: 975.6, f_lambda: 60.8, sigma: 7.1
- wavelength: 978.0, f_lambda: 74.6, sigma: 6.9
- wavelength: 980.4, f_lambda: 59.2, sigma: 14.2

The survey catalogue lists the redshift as 0.32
